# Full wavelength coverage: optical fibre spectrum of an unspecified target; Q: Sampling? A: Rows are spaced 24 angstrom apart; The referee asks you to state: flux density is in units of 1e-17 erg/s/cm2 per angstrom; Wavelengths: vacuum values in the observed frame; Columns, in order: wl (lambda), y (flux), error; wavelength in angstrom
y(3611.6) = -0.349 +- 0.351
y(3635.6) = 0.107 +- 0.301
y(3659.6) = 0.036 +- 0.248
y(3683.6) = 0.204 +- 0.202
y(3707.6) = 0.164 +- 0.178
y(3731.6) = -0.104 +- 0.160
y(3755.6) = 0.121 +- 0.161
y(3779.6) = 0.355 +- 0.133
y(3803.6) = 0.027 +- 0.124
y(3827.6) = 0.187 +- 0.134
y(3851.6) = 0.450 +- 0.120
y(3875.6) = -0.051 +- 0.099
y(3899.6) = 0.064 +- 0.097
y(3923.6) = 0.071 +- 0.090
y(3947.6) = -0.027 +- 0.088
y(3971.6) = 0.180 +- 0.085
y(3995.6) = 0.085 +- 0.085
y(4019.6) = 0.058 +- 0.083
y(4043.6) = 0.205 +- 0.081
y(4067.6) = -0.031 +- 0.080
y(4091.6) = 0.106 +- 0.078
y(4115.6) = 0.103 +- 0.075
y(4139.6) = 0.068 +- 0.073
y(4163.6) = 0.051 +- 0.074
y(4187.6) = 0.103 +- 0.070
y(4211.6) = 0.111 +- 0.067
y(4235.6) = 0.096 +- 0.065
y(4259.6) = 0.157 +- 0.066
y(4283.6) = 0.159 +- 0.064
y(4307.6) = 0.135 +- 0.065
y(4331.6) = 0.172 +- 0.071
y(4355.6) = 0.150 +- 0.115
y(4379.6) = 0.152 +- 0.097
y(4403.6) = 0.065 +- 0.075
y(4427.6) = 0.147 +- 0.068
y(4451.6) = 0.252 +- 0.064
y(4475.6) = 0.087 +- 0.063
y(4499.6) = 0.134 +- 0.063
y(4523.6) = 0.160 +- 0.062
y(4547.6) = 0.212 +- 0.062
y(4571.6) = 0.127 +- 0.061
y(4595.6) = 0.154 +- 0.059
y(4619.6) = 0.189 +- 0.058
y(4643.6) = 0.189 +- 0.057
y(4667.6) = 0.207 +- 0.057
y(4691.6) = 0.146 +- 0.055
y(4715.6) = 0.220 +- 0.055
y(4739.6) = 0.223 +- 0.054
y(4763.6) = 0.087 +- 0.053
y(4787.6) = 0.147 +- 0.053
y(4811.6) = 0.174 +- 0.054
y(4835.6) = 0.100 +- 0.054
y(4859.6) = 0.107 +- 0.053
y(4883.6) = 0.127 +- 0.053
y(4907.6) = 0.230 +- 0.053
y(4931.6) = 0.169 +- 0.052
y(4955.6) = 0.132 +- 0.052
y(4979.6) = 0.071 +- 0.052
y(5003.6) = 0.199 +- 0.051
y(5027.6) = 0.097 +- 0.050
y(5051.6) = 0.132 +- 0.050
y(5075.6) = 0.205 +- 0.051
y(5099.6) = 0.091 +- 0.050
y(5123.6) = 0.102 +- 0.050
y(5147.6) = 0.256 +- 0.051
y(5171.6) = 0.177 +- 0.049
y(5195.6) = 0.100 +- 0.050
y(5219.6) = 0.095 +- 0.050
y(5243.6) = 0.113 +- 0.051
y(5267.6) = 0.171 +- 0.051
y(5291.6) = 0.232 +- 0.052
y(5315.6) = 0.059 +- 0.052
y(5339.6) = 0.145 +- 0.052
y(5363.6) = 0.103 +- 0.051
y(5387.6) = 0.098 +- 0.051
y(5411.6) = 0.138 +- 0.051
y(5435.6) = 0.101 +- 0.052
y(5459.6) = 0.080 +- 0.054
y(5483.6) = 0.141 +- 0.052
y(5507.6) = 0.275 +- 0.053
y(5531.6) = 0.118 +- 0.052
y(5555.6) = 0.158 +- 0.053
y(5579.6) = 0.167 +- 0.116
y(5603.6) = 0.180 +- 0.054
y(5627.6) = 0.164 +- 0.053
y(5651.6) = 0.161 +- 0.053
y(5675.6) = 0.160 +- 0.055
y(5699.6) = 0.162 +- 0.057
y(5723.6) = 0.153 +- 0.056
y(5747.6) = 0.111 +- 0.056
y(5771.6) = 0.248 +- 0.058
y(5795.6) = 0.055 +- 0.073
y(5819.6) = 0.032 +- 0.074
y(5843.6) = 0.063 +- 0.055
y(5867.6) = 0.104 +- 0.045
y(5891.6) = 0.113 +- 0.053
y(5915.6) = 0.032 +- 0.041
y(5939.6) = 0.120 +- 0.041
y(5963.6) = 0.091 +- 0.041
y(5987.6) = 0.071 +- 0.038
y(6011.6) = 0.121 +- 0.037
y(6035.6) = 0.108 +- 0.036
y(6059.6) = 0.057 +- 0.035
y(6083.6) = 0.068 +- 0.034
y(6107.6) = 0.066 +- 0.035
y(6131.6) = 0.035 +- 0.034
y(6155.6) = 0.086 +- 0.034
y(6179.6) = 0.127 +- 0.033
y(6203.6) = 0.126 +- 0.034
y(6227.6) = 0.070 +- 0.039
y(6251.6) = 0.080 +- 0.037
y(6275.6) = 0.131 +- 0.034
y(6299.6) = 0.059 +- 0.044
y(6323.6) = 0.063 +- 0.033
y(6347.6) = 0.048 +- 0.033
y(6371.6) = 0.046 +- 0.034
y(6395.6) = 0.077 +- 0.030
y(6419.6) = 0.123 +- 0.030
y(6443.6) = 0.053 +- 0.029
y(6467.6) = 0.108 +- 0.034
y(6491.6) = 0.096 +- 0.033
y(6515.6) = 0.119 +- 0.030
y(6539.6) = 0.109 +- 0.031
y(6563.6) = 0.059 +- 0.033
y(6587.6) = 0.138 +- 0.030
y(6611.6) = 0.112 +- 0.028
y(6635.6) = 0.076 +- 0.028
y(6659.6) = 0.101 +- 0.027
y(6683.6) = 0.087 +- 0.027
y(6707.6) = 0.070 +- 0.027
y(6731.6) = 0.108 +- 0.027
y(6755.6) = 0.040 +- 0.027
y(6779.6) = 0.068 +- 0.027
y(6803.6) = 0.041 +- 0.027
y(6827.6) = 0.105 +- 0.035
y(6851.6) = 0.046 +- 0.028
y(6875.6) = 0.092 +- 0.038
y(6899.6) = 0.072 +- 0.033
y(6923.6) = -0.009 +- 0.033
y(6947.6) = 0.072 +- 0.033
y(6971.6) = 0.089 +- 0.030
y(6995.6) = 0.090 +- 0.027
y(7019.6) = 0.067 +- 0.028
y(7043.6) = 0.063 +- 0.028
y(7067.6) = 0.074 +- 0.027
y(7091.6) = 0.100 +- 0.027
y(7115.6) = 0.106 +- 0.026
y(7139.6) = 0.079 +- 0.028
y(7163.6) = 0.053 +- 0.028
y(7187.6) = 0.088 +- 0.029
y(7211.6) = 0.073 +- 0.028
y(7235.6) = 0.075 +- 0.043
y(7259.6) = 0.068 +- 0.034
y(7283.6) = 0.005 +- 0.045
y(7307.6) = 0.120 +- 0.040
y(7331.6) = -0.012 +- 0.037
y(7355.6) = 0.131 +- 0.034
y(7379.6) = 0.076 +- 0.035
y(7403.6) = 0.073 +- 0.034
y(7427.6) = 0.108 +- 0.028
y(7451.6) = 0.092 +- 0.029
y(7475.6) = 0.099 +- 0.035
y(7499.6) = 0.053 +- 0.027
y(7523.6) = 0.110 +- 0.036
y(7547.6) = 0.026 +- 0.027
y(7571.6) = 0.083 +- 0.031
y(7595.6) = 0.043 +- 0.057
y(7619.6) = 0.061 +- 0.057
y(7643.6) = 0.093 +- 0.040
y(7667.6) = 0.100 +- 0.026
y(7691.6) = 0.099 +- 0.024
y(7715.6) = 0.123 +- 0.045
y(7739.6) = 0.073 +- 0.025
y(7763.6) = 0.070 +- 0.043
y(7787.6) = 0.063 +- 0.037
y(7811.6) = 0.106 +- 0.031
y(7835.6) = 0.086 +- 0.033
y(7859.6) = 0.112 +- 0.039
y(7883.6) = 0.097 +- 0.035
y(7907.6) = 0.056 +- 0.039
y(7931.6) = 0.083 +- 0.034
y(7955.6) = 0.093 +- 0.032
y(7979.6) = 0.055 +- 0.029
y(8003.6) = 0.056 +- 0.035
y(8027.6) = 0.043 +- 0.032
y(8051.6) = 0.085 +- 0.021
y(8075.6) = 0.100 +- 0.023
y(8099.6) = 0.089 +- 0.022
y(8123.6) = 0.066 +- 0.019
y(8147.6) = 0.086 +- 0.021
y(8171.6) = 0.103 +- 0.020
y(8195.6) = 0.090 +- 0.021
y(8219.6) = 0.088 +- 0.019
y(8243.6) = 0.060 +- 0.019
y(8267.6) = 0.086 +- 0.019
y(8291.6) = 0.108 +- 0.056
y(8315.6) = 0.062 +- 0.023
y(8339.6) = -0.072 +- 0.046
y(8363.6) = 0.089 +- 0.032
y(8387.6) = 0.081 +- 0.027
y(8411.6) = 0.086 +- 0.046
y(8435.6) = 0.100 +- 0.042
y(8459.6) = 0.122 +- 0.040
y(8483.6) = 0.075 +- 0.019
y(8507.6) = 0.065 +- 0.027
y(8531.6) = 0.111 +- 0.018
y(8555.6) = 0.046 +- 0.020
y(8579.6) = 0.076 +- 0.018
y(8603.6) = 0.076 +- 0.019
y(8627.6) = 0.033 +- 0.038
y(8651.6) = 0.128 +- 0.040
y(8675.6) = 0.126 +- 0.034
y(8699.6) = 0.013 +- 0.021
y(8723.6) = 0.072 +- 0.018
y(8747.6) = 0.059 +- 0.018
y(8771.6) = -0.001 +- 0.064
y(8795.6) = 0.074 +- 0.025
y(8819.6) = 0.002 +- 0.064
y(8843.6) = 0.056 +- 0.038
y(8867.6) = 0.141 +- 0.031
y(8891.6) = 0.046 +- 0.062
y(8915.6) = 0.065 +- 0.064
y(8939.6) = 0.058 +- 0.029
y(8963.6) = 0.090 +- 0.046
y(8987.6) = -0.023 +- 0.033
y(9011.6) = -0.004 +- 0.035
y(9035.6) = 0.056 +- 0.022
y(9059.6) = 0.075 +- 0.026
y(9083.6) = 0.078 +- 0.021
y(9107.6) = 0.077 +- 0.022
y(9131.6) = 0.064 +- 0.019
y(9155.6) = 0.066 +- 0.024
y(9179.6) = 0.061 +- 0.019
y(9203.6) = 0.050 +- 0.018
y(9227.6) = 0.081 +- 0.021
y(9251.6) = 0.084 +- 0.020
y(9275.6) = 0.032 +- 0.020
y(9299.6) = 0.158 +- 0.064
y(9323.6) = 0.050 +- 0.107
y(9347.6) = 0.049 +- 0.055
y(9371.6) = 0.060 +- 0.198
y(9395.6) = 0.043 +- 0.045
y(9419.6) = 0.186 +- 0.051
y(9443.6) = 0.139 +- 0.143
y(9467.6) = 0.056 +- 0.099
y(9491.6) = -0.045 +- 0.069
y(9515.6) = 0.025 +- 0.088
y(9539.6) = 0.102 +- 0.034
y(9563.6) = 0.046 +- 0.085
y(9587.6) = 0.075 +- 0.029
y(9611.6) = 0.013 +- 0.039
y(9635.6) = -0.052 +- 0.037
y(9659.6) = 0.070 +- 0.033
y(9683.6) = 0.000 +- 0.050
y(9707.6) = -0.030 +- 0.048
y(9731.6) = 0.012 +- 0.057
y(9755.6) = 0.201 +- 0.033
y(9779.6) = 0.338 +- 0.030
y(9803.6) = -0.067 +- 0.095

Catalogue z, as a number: 1.620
